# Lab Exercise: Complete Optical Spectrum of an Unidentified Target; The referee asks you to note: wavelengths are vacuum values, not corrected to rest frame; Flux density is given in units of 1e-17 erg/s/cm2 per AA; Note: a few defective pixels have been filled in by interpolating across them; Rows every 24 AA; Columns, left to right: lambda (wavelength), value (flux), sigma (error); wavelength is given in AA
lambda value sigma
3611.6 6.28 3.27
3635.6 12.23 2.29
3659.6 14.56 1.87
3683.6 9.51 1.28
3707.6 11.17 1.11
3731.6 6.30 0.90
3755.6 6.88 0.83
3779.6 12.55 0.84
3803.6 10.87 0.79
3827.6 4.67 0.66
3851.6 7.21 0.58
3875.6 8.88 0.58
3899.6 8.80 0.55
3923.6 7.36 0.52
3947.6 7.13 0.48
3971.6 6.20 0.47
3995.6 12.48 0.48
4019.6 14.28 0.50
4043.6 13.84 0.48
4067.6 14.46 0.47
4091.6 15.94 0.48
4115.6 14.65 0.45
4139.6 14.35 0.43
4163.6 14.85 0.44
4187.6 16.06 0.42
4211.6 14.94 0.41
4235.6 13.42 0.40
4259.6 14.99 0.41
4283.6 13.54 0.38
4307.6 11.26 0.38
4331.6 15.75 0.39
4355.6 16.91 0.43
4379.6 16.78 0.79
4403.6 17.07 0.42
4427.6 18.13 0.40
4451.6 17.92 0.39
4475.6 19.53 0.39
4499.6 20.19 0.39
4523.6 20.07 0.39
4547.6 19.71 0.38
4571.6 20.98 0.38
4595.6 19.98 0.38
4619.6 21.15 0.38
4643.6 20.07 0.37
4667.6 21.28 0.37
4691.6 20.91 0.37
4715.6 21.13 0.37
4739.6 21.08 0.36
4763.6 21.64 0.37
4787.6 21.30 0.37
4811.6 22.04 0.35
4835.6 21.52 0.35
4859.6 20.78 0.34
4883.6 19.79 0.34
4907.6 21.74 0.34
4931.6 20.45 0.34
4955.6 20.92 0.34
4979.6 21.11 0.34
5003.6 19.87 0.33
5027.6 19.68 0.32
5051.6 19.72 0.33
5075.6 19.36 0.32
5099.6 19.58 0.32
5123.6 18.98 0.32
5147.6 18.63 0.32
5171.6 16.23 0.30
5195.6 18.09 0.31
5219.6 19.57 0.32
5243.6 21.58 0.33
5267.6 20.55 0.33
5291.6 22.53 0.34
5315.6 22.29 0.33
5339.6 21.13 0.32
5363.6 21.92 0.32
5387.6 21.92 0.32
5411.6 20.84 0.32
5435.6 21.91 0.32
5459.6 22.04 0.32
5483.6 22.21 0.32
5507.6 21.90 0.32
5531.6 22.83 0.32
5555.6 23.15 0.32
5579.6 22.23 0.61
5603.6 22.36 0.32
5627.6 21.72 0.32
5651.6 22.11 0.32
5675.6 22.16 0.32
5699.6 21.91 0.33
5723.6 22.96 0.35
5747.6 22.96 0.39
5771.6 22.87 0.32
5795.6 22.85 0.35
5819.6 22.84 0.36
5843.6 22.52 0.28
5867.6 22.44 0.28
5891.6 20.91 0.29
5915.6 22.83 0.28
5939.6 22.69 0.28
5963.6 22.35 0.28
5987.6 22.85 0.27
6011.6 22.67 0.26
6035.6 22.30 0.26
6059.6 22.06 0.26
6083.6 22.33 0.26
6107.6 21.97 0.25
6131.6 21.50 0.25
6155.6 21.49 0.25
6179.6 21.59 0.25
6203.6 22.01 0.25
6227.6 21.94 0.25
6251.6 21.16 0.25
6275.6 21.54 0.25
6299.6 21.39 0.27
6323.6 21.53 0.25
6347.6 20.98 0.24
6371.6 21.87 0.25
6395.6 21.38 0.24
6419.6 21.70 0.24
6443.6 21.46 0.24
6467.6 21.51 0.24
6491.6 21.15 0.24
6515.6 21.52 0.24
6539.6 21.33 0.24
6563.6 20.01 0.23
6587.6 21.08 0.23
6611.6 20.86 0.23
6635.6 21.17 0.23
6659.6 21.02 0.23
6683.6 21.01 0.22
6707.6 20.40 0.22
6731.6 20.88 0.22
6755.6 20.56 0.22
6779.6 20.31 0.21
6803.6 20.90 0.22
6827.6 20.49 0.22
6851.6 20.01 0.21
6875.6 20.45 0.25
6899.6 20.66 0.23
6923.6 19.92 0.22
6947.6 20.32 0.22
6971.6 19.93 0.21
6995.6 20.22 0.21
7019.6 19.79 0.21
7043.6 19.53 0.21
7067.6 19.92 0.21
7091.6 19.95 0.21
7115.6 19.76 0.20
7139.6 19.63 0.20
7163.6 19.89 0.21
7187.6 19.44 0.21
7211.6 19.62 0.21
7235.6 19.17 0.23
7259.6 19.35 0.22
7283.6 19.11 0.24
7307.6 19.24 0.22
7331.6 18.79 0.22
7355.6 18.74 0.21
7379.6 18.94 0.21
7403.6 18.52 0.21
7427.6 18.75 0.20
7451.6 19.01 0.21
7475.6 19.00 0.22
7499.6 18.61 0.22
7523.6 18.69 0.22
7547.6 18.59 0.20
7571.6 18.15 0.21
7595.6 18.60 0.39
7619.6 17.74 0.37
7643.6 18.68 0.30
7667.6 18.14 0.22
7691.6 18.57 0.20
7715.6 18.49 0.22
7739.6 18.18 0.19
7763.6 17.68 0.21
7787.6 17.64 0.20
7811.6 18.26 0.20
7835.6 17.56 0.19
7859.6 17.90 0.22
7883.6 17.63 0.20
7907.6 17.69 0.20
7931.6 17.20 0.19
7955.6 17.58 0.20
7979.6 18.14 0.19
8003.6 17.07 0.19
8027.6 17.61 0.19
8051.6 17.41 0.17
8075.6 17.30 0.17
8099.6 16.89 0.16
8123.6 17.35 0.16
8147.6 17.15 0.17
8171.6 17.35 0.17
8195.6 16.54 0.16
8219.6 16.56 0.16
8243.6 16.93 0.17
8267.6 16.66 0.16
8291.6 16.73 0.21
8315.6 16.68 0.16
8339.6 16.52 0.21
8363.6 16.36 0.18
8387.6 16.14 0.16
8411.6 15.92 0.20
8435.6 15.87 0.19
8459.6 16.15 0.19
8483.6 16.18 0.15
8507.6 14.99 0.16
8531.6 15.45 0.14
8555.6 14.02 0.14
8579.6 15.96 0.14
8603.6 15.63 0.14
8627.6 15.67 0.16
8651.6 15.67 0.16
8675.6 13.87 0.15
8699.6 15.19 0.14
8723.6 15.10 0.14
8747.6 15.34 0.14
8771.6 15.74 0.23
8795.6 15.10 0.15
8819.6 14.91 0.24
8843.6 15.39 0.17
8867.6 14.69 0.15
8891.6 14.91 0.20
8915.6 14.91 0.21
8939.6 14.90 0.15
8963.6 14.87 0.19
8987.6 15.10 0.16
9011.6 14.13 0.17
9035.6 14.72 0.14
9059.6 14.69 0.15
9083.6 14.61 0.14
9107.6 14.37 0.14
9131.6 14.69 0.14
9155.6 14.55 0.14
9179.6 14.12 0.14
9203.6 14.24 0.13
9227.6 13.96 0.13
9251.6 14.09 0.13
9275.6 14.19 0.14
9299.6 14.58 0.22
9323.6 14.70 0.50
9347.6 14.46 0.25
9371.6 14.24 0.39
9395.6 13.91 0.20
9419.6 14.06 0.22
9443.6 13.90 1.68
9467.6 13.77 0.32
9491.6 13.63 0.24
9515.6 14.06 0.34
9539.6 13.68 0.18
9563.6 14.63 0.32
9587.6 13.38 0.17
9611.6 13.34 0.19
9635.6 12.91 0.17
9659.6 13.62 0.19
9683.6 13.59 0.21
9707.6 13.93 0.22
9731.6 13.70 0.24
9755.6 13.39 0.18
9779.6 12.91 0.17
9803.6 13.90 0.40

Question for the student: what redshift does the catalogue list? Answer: 0.000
